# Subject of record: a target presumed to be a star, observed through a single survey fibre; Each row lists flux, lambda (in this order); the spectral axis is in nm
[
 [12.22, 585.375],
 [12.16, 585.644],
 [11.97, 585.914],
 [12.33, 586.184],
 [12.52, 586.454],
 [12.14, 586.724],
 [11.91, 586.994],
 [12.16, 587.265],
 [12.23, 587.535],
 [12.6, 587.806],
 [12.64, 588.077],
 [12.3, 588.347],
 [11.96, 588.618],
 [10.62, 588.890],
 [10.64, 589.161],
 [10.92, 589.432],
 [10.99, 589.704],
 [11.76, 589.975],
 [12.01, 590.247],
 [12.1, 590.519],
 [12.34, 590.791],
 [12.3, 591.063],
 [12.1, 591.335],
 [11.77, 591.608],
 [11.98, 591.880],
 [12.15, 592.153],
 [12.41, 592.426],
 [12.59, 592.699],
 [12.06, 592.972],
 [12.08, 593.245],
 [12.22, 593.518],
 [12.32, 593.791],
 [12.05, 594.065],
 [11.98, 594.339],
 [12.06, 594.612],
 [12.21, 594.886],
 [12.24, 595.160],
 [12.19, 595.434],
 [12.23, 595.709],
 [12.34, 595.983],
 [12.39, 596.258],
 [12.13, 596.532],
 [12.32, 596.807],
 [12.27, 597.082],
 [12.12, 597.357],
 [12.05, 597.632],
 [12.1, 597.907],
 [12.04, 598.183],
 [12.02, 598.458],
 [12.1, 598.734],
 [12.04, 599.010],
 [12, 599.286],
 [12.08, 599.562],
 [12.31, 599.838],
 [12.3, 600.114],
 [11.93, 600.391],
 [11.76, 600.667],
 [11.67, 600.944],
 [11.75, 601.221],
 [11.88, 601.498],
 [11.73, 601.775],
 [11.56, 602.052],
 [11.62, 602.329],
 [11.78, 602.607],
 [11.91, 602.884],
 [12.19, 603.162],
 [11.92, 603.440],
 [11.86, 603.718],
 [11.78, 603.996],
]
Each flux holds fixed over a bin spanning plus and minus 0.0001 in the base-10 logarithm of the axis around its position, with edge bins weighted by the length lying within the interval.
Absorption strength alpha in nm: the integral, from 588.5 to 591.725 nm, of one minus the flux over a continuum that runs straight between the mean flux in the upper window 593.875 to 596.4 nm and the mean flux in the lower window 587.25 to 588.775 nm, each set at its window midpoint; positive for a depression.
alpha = 0.17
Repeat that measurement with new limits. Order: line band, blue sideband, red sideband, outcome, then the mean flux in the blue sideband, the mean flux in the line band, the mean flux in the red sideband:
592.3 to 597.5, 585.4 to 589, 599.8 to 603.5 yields -0.10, 12.1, 12.2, 11.9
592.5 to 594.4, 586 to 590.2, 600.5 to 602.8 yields -0.06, 11.9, 12.2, 11.7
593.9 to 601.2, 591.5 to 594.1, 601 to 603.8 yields -0.07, 12.2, 12.1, 11.8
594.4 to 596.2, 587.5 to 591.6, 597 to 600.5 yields -0.03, 11.8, 12.2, 12.1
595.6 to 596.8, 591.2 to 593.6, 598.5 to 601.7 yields -0.02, 12.1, 12.3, 12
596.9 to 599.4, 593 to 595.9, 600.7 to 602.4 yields -0.03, 12.2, 12.1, 11.7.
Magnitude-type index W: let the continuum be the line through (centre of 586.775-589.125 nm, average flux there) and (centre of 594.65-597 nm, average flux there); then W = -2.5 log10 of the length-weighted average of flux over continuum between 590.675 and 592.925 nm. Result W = -0.007 mag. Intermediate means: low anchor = 12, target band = 12.2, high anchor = 12.2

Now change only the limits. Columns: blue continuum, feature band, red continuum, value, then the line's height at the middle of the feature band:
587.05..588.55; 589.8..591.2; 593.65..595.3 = 0.017 mag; 12.3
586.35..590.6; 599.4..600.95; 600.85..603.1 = -0.025 mag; 11.8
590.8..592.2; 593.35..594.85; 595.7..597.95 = 0.001 mag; 12.2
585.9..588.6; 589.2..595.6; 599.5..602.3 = 0.010 mag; 12.1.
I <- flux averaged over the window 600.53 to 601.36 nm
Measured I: 11.7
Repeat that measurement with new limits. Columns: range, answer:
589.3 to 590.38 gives 11.4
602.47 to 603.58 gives 12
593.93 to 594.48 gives 12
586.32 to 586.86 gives 12.3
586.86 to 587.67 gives 12.1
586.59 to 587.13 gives 12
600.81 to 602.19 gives 11.7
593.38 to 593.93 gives 12.3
